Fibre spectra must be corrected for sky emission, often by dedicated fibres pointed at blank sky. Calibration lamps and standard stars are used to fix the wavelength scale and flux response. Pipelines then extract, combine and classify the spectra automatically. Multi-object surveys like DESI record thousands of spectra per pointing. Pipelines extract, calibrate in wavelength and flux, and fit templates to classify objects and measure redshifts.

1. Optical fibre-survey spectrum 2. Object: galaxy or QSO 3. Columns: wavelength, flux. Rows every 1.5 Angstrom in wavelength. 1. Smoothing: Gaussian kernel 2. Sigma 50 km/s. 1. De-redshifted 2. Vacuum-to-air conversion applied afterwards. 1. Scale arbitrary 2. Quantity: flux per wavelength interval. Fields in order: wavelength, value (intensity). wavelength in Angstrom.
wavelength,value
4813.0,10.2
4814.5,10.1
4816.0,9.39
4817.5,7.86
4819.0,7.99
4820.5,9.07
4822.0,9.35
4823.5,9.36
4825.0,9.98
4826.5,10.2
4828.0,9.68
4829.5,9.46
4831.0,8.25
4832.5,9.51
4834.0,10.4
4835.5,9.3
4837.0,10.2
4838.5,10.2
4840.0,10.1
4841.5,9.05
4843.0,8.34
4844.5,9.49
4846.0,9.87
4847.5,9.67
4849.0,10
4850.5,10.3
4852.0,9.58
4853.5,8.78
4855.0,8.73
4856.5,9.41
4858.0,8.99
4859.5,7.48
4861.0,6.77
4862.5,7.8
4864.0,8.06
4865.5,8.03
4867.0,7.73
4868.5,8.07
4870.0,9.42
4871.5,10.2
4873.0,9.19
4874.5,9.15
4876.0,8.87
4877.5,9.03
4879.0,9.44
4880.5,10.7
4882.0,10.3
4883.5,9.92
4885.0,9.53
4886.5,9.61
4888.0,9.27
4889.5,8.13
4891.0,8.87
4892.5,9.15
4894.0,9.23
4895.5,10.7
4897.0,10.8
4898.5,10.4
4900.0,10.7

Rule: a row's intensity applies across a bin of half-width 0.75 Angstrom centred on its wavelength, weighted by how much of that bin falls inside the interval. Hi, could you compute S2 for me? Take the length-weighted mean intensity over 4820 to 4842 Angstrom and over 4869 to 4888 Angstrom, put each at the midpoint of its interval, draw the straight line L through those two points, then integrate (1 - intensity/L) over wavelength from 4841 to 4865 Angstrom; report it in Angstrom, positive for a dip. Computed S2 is 1.79 Angstrom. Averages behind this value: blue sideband 9.62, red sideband 9.58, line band 8.88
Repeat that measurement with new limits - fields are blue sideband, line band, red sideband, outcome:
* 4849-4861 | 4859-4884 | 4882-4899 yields 1.19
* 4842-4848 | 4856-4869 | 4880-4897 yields 1.97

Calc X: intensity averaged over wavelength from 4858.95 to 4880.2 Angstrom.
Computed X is 8.57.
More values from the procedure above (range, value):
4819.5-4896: 9.24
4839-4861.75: 9.12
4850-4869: 8.42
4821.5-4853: 9.63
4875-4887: 9.67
